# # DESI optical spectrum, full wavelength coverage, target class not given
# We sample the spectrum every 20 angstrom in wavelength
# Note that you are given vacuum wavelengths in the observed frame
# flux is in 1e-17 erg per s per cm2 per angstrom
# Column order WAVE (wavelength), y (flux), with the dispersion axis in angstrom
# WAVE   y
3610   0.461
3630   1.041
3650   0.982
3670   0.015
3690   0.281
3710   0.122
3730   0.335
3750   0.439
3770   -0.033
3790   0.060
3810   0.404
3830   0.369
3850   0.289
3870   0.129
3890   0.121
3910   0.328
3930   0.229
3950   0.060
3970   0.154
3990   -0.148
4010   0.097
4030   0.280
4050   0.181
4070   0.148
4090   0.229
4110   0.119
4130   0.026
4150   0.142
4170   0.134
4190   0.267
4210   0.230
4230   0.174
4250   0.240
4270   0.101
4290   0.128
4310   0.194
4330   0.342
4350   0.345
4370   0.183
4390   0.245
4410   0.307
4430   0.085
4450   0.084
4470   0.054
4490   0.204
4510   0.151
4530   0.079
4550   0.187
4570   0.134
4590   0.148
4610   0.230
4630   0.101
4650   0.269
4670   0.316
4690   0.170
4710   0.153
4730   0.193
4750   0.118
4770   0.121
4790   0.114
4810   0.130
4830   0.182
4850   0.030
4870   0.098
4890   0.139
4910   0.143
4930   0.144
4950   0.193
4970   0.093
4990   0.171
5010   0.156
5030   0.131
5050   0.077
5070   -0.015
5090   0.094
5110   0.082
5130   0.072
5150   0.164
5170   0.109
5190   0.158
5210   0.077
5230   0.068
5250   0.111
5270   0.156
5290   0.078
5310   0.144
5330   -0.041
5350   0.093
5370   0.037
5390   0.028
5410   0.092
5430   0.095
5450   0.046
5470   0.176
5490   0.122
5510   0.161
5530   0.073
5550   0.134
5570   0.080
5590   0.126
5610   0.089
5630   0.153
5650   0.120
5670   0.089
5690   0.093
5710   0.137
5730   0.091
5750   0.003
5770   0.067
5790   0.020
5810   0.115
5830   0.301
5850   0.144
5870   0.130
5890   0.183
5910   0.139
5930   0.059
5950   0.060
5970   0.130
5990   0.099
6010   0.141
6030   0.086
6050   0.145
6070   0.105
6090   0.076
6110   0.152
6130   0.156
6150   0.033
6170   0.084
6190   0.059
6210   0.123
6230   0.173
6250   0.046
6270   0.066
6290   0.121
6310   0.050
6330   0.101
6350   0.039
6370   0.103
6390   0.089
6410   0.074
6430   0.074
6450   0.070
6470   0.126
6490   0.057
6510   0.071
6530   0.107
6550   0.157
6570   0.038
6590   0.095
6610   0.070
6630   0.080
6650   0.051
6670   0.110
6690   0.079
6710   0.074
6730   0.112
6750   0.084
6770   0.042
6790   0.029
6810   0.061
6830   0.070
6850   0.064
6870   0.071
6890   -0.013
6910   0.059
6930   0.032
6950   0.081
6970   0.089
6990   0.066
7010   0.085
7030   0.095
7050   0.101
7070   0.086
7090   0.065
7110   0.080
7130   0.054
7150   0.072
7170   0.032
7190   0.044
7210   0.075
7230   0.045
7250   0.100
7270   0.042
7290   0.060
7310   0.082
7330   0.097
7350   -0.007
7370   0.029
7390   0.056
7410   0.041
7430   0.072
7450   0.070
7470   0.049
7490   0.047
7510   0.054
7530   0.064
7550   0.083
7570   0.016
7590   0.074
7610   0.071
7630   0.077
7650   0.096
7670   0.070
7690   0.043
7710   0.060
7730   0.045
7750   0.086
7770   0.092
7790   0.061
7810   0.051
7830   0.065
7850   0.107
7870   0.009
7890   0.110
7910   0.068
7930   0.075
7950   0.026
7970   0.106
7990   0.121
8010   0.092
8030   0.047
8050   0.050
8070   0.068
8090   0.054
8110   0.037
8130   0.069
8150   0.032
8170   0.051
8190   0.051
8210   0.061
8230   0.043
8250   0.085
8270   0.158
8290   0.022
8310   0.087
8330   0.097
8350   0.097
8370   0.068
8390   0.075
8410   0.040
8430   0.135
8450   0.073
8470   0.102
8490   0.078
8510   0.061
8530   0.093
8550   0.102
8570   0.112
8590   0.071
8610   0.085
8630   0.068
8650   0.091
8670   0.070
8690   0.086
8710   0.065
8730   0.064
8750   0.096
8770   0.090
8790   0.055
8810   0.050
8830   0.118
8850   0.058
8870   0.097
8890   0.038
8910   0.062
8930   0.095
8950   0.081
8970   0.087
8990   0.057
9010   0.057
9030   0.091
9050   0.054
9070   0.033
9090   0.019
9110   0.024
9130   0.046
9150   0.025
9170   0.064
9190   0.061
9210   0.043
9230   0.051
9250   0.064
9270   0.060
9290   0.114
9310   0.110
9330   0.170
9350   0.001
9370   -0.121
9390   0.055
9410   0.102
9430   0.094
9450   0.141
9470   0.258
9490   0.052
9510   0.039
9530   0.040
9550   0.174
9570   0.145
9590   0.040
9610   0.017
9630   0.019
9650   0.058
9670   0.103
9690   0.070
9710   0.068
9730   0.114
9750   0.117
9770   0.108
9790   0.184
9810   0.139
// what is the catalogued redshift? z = 1.22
